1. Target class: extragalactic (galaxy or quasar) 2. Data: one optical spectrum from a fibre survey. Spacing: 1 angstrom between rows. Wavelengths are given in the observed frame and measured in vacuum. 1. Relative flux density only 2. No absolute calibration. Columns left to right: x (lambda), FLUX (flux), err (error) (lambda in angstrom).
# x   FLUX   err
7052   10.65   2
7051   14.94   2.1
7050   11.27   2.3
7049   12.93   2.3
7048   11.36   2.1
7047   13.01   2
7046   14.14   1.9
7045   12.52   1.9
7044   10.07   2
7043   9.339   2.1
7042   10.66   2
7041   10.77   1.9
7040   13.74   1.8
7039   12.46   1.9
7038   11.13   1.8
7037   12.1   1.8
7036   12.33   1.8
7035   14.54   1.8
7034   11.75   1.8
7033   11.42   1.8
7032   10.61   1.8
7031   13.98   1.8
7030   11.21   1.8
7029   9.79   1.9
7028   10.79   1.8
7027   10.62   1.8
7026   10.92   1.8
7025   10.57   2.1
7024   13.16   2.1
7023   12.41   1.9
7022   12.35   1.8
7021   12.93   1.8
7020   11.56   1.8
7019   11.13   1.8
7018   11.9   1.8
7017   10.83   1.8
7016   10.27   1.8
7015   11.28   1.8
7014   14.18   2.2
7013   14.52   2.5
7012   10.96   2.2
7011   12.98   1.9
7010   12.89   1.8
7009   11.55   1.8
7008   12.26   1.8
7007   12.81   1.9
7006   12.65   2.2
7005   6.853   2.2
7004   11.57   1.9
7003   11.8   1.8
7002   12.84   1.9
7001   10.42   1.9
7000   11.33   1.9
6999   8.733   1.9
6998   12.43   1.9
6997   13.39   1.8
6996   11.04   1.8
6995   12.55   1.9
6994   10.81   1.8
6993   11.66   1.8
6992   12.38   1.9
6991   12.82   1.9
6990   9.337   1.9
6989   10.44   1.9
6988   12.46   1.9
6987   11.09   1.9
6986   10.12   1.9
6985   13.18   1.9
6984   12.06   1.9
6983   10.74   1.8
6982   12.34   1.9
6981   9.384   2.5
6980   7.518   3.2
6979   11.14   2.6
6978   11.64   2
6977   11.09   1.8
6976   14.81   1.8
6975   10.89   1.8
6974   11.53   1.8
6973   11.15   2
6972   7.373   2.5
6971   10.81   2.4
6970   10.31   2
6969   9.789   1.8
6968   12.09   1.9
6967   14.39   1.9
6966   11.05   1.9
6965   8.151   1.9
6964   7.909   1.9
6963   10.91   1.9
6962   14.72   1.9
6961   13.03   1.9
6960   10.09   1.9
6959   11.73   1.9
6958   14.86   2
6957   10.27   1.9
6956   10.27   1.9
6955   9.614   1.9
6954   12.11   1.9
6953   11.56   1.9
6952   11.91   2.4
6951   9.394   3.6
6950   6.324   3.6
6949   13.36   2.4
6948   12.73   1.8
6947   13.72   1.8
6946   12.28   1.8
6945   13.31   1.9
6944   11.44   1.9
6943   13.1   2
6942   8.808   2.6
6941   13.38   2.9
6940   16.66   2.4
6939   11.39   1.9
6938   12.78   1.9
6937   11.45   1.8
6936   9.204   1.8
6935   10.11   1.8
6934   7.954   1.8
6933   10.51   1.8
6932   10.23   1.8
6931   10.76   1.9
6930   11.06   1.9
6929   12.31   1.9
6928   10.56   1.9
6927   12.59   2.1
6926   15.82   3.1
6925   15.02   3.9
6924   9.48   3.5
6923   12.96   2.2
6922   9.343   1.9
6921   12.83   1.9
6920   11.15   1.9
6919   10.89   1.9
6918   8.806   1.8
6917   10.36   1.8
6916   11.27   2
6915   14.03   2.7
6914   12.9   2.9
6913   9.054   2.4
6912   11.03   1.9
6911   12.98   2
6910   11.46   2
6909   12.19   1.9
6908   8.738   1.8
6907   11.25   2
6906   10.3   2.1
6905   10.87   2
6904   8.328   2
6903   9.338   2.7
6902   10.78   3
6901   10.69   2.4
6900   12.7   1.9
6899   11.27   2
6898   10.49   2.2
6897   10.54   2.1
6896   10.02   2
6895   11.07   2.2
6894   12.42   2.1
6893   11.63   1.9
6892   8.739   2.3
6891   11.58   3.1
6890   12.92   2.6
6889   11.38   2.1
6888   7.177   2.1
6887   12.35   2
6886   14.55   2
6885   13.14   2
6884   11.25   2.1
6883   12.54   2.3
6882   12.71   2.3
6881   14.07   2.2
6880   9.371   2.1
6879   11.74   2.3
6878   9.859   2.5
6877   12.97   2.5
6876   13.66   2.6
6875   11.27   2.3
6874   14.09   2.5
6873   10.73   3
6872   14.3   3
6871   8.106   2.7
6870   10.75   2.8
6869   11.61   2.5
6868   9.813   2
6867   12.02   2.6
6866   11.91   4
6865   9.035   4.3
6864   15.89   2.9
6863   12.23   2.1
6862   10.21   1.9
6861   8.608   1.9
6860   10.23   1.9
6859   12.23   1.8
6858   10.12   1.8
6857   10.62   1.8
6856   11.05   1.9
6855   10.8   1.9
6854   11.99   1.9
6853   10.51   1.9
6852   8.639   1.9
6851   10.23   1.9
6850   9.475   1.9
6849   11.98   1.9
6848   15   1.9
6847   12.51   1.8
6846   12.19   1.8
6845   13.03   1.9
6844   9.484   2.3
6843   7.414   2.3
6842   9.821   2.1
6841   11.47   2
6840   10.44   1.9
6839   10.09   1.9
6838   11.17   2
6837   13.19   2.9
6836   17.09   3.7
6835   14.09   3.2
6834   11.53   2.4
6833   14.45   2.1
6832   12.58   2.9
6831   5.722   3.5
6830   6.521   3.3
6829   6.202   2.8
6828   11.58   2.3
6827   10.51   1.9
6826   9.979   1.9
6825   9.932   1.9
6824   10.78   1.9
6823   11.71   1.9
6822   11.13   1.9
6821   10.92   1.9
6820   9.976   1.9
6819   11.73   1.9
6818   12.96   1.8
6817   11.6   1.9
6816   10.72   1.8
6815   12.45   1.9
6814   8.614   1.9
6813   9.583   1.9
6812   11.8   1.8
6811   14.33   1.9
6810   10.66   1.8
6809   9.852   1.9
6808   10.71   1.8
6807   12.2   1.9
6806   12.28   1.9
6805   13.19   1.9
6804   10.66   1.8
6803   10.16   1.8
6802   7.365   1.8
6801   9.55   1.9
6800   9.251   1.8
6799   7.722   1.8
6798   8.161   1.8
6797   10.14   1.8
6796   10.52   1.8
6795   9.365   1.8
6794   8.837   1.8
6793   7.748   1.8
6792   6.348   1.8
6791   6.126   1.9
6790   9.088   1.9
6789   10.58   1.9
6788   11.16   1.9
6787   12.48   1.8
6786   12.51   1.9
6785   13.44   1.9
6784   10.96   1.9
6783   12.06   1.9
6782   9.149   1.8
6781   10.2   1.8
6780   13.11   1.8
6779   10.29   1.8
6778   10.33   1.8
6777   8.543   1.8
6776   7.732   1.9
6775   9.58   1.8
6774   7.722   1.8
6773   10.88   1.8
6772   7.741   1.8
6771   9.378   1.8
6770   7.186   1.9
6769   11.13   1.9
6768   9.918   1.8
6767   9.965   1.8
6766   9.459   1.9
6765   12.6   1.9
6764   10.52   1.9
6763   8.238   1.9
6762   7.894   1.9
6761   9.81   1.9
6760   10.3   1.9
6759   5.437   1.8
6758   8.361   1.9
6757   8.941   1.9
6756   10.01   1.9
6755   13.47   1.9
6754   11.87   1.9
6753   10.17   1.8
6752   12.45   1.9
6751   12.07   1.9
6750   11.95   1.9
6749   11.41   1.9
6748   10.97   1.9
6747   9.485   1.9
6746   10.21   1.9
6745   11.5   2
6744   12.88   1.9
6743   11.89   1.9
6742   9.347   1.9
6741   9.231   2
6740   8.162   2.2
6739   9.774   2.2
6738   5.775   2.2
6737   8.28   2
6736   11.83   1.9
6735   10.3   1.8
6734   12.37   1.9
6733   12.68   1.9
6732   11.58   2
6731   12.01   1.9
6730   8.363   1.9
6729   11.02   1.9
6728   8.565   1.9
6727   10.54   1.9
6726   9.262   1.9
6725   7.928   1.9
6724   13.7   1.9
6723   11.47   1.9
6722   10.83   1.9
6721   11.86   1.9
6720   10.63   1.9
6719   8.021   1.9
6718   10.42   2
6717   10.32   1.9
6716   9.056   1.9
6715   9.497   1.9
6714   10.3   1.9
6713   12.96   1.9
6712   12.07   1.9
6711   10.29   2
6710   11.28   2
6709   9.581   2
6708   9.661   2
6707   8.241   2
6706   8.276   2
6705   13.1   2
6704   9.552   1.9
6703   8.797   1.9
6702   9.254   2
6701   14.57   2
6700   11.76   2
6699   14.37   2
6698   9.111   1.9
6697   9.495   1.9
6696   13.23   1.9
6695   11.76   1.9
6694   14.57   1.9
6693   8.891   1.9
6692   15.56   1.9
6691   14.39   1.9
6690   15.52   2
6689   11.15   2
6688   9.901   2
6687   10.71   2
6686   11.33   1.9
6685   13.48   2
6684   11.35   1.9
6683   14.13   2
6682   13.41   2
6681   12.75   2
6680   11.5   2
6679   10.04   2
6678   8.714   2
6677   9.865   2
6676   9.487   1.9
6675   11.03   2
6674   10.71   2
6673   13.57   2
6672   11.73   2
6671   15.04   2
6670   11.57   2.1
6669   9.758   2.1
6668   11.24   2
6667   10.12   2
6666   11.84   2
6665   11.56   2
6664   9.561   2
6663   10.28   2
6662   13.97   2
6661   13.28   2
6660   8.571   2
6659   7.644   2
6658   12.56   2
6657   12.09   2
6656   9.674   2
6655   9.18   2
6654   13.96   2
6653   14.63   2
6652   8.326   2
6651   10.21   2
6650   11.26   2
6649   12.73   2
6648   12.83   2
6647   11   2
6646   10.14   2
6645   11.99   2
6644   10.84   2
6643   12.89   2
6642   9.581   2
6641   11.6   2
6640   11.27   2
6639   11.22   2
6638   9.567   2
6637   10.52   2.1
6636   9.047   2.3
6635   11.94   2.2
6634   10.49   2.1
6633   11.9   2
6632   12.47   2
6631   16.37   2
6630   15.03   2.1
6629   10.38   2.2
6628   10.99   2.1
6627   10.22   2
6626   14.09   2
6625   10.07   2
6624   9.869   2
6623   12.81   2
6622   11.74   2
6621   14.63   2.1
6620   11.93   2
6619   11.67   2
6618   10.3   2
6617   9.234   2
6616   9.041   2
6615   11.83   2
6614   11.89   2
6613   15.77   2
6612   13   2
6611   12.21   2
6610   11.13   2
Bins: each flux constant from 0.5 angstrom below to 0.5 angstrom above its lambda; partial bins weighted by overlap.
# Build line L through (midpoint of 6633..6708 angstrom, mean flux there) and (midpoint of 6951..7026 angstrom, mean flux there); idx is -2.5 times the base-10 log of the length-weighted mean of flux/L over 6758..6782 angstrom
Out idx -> 0.20 mag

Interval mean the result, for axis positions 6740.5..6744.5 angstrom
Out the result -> 10.8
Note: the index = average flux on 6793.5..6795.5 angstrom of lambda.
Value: 9.1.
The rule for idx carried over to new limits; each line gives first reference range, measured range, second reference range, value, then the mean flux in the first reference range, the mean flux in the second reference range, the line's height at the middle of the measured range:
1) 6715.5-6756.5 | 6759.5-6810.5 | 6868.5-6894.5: 0.111 mag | 10.6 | 11.7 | 11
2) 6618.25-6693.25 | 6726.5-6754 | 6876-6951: 0.093 mag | 11.6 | 11.4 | 11.5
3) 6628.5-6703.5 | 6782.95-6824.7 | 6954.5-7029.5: 0.098 mag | 11.6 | 11.4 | 11.5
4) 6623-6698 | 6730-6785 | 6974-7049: 0.138 mag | 11.5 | 11.6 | 11.6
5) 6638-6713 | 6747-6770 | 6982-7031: 0.120 mag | 11.4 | 11.6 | 11.4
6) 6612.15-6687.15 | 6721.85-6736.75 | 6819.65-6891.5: 0.059 mag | 11.5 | 11.3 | 11.4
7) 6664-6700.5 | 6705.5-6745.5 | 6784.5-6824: 0.101 mag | 11.8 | 10.5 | 11.3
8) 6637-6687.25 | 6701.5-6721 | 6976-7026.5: 0.125 mag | 11.3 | 11.6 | 11.3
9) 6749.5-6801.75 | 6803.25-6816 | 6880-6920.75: -0.111 mag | 9.84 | 11.2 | 10.2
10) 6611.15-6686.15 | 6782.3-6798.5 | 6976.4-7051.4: 0.162 mag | 11.5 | 11.7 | 11.6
